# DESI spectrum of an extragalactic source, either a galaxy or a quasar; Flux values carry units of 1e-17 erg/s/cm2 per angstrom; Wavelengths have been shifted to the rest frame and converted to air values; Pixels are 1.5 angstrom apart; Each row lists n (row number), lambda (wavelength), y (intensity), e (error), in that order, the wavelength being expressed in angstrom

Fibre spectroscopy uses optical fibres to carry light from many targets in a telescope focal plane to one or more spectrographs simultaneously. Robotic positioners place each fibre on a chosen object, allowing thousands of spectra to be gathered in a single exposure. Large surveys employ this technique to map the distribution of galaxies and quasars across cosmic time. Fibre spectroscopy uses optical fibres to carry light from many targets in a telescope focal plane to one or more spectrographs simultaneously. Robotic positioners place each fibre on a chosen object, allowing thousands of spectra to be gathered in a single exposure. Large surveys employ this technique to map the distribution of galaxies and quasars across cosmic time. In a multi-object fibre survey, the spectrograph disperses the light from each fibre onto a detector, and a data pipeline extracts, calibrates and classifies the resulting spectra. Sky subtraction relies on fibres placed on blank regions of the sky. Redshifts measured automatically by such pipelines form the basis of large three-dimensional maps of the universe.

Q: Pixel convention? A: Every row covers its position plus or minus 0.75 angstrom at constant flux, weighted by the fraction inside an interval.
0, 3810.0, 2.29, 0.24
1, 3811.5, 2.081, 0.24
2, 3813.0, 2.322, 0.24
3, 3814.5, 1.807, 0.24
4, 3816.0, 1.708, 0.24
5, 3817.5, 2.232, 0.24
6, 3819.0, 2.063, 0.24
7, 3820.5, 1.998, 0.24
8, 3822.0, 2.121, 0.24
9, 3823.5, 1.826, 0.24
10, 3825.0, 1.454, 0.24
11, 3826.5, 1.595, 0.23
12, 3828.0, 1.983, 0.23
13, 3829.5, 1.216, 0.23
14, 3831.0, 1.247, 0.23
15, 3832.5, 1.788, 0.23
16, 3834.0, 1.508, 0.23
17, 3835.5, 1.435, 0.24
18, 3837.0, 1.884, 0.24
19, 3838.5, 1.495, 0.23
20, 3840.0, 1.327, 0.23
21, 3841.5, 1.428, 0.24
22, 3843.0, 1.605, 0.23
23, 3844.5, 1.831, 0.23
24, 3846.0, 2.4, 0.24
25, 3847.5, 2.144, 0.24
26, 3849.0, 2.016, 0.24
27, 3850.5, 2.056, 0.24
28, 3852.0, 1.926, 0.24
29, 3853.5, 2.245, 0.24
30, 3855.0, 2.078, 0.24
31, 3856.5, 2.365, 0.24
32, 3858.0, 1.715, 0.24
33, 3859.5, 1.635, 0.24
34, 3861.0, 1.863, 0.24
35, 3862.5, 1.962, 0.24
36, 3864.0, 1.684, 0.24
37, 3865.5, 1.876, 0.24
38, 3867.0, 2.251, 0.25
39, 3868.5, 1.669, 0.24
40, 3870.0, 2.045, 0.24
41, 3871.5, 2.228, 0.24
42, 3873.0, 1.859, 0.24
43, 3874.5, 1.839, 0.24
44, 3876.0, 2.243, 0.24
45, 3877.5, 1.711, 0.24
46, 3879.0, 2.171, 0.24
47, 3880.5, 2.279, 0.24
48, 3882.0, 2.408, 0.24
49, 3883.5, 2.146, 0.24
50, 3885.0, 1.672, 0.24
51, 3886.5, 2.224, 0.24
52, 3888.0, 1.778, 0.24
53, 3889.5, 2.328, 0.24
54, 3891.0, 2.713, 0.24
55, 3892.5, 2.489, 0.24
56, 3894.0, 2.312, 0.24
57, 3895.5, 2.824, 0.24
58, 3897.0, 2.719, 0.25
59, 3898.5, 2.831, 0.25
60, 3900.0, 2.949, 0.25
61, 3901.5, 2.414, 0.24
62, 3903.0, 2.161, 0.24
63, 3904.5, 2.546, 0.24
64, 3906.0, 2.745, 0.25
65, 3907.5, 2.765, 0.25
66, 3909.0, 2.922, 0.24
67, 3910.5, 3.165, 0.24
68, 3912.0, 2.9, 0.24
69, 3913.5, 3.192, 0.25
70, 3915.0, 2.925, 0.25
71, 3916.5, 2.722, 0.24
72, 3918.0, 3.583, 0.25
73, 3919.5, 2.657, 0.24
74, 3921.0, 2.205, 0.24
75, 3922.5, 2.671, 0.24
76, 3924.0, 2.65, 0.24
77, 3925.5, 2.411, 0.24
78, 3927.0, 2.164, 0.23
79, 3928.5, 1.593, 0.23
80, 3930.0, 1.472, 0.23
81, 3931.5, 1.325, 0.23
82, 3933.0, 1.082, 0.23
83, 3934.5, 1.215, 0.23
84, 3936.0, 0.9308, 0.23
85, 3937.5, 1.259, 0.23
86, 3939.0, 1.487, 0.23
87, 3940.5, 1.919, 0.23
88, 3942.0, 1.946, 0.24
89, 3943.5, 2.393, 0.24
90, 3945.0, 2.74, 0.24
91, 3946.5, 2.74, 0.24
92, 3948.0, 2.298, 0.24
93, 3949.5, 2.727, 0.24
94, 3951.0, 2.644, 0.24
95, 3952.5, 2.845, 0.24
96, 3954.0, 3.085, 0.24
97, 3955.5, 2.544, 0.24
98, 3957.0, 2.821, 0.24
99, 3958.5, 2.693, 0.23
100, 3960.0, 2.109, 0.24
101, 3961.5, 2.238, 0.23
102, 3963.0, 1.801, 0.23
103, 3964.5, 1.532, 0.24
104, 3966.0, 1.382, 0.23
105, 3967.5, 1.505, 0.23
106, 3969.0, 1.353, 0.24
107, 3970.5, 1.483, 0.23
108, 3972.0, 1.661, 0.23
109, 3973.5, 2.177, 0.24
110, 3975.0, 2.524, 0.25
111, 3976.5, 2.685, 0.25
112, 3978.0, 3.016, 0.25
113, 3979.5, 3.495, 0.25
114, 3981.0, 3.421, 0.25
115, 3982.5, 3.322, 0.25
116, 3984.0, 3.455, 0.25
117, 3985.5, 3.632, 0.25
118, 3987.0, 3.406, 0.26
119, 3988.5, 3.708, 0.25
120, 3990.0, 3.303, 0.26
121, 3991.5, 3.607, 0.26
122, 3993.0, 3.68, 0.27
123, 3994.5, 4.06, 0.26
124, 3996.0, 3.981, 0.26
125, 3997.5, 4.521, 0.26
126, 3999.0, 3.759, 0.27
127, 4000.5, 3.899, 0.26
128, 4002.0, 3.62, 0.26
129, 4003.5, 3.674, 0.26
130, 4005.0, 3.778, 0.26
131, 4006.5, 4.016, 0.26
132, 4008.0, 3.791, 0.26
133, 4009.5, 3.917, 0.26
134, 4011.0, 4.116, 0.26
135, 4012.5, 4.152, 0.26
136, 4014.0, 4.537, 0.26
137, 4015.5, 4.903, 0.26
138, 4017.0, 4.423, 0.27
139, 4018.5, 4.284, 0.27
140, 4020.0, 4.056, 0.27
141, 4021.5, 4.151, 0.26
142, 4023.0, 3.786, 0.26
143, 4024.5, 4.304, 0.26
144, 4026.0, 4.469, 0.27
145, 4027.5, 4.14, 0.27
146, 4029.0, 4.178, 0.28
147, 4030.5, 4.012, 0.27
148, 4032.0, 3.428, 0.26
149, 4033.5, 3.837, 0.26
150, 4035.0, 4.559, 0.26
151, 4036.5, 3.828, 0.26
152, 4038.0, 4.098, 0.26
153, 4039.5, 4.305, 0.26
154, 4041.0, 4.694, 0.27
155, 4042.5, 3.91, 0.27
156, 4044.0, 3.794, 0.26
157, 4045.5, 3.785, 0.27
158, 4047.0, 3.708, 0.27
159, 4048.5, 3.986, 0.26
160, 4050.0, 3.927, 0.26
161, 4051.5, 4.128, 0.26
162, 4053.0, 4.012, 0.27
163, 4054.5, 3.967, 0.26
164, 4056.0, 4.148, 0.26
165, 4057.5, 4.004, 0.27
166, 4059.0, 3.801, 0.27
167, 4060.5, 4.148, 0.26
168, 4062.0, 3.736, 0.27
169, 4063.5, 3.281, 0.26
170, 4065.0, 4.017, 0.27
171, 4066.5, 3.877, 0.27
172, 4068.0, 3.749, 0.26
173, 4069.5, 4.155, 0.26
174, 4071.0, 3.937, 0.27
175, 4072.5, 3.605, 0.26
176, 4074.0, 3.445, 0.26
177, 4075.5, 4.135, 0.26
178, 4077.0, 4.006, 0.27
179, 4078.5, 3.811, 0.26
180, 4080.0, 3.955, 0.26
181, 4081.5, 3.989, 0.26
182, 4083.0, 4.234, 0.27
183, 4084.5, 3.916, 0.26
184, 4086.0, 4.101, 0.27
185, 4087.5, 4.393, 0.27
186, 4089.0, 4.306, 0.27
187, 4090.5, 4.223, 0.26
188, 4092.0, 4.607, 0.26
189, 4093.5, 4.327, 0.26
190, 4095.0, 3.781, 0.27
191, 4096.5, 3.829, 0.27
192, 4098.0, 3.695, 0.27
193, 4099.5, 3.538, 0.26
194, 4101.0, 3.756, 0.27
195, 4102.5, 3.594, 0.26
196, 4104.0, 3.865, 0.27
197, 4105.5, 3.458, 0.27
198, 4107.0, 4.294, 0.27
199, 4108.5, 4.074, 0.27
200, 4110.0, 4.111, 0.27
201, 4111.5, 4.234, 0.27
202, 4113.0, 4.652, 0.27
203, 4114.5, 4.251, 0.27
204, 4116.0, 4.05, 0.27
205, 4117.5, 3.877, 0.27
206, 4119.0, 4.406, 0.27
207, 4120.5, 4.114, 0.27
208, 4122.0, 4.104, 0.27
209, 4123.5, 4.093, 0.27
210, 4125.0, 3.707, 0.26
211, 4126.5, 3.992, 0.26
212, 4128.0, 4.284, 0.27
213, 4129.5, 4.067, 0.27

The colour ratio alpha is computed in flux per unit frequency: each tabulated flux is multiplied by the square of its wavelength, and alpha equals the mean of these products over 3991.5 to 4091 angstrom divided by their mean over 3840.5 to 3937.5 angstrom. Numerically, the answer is 1.98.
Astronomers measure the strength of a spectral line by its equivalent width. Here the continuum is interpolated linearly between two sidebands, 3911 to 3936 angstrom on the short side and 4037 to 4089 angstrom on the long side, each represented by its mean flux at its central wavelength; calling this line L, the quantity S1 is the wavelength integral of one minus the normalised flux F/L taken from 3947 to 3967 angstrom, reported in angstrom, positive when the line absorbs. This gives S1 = 2.3 angstrom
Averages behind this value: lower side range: 2.27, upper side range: 3.97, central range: 2.36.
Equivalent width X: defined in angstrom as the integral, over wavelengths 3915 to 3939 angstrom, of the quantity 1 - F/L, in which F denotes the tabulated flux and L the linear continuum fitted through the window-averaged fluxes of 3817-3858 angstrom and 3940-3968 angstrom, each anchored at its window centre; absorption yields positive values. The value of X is 2.1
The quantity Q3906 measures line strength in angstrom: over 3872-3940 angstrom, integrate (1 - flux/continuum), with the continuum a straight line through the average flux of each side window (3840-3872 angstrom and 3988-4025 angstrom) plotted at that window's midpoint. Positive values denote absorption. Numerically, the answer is 8.0 angstrom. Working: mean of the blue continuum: 1.94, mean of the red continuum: 4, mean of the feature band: 2.28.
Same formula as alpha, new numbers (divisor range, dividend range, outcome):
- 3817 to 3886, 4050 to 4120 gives 2.38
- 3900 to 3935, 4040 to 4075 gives 1.73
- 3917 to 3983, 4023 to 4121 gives 1.92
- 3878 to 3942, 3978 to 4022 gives 1.76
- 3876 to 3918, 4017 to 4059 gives 1.72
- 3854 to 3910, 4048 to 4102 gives 1.95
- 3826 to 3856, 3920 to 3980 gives 1.27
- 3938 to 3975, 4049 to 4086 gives 1.91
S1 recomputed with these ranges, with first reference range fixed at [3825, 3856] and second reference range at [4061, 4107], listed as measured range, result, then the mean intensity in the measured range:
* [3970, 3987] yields 0.79 angstrom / 2.85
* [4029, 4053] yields -3.19 angstrom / 4.01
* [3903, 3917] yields -2.74 angstrom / 2.84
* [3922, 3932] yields 1.89 angstrom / 2.04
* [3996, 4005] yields -2.03 angstrom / 3.89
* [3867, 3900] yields -1.32 angstrom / 2.23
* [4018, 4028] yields -2.34 angstrom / 4.17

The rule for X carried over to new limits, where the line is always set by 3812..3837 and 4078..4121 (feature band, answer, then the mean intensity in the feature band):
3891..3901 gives -1.33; 2.68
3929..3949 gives 7.10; 1.76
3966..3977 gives 4.18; 1.86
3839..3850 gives 0.71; 1.82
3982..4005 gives -3.91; 3.71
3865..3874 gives 0.67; 1.99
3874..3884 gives 0.48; 2.12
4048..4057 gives -0.90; 4.03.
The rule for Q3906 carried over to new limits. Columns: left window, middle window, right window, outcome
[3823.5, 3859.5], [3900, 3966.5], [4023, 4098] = 8.8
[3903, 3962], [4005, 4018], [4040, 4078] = -3.4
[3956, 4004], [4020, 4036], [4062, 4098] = -3.1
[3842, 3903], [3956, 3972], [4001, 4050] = 6.8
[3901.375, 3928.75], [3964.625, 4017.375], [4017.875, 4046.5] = 4.1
